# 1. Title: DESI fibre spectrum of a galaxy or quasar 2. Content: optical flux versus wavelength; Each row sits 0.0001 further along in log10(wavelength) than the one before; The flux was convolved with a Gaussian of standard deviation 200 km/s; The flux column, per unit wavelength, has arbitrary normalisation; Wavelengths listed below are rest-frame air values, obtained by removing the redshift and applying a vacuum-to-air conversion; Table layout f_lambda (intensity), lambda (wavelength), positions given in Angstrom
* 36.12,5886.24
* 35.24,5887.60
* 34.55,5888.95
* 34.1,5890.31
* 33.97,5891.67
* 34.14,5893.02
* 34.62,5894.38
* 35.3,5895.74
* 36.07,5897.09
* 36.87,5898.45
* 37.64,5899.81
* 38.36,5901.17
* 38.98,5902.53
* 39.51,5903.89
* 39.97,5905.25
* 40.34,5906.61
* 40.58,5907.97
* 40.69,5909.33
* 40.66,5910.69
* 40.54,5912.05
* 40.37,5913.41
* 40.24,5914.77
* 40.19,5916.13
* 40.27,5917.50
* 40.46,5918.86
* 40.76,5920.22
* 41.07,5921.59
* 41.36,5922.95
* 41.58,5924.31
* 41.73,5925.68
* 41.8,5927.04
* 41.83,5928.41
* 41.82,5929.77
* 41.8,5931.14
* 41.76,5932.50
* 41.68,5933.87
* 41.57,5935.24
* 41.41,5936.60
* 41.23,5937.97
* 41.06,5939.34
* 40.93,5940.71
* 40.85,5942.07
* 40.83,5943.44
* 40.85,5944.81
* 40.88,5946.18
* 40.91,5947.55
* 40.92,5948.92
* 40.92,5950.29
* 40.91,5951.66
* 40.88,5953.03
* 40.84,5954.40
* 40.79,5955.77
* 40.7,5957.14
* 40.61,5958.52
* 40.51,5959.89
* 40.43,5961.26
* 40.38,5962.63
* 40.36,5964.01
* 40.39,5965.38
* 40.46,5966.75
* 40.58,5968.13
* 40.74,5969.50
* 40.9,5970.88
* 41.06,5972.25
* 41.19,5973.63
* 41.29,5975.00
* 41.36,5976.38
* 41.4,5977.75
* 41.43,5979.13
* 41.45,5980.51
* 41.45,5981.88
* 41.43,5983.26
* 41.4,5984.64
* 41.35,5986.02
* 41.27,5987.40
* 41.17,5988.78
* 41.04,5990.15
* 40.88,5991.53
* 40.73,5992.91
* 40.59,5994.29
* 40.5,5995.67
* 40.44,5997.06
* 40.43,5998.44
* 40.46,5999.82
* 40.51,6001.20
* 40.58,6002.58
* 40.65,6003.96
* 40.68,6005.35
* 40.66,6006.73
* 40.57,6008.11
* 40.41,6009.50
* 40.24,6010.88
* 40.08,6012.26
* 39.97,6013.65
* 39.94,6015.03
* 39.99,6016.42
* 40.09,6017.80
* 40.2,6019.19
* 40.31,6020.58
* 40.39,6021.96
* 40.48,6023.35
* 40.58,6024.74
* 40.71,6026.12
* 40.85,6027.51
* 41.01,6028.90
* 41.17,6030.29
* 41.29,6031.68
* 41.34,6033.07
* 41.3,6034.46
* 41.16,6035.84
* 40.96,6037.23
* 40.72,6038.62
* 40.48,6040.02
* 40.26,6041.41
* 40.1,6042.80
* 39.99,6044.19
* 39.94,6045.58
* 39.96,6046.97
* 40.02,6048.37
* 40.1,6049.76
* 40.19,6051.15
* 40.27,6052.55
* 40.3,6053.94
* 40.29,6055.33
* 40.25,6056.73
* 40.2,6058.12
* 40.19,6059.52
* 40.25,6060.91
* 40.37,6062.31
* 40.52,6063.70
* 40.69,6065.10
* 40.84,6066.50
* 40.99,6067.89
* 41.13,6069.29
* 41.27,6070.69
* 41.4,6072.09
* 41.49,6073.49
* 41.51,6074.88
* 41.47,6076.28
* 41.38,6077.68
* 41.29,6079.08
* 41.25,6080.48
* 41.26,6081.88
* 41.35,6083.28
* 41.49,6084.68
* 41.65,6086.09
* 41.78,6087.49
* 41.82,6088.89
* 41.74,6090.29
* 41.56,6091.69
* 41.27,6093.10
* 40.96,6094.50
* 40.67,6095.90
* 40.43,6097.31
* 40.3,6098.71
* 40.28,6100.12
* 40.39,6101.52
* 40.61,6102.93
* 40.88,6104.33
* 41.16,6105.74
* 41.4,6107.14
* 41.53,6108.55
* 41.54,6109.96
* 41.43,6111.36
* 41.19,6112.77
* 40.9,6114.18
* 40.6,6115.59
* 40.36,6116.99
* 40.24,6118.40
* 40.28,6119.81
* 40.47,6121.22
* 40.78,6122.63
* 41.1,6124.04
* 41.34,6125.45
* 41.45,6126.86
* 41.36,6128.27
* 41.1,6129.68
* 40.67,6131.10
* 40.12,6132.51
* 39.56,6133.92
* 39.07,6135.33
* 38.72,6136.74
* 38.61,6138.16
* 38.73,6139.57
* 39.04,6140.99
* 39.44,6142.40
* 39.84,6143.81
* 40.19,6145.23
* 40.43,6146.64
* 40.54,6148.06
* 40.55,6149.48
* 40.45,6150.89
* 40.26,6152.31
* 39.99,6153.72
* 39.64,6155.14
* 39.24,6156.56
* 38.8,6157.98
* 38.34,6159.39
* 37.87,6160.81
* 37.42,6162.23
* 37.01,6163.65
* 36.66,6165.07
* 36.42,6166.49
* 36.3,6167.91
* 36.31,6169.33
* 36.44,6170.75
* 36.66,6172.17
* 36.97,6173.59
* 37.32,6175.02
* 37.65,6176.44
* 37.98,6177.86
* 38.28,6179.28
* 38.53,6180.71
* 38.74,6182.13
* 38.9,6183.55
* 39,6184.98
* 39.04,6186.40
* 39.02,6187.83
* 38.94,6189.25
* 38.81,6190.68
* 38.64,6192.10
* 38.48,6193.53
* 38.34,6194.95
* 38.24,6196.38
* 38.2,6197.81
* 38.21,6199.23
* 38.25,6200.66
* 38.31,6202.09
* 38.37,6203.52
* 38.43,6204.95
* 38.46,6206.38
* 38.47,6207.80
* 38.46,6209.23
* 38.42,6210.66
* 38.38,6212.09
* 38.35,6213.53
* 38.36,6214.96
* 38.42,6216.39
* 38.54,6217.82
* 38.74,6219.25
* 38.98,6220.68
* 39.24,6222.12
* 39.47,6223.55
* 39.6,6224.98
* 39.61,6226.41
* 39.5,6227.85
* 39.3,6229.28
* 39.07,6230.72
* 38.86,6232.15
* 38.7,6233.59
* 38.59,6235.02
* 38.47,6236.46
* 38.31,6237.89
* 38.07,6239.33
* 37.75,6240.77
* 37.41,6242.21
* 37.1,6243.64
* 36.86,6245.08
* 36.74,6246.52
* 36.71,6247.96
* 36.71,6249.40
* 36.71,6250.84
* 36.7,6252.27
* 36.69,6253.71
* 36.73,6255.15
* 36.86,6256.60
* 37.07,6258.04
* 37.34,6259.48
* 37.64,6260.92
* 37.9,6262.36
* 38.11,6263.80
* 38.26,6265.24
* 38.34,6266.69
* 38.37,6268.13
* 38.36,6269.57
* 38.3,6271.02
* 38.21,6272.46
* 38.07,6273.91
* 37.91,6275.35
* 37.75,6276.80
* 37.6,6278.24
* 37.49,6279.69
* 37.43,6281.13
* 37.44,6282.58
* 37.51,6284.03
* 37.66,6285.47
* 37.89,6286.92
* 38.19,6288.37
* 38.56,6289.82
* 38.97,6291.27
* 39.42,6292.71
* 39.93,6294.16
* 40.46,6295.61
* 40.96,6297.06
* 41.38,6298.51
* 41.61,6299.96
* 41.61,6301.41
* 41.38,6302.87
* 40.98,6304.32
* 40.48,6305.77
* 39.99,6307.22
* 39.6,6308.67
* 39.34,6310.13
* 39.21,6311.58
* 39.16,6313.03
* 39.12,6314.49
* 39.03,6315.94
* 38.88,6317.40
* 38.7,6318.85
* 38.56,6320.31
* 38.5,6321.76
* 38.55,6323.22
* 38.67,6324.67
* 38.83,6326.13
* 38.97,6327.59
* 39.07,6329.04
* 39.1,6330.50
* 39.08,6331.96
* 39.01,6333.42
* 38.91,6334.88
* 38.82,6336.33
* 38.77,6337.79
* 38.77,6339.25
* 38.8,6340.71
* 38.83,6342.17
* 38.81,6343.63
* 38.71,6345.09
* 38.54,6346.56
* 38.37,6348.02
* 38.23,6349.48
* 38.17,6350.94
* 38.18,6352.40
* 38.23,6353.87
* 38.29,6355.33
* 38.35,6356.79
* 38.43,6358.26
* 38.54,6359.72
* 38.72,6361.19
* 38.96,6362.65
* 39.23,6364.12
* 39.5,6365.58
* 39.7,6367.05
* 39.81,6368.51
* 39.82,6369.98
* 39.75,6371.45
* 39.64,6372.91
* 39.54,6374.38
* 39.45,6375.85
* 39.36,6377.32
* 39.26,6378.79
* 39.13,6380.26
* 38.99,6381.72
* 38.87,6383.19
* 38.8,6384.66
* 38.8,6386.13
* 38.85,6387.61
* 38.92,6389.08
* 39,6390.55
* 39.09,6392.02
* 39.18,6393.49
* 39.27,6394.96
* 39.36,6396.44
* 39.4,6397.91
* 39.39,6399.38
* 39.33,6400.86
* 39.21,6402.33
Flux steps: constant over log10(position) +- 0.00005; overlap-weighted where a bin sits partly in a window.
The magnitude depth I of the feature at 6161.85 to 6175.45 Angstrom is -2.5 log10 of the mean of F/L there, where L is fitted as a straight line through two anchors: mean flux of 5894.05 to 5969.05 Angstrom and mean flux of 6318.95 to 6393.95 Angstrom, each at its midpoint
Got 0.08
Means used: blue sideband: 40.4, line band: 36.7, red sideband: 38.9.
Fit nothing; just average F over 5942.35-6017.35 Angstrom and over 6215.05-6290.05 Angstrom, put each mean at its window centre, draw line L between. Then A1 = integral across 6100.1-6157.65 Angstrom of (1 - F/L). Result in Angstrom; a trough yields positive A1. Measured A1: -1.6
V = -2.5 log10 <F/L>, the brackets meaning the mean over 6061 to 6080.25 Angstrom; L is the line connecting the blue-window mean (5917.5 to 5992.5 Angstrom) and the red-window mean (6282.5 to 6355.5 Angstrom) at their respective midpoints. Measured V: -0.02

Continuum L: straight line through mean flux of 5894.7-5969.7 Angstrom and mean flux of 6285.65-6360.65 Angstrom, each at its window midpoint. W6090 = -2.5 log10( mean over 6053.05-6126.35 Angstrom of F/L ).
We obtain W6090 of -0.03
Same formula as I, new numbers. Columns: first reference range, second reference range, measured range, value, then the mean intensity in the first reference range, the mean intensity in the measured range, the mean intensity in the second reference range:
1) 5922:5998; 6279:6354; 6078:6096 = -0.03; 41.1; 41.4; 39.1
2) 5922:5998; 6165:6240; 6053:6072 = -0.02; 41.1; 40.6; 38.4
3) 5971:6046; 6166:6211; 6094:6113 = -0.04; 40.7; 40.9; 38.1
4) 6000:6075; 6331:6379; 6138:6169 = 0.03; 40.5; 38.9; 38.9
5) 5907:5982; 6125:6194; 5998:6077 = -0.01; 41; 40.6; 38.9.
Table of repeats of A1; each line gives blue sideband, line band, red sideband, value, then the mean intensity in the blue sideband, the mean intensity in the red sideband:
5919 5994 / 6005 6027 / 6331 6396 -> 0.2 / 41.1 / 38.9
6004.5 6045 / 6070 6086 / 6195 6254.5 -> -0.6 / 40.5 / 38.2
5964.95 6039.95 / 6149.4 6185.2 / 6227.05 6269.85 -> 0.6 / 40.8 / 37.8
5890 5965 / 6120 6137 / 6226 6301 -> -0.7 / 40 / 38.2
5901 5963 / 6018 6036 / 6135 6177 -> -0.4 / 40.8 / 38.5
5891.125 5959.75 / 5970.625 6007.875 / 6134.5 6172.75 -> -1.2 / 40.1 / 38.6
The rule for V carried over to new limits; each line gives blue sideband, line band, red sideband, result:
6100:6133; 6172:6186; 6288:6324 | 0.067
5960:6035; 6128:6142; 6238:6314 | -0.001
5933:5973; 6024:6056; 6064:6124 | 0.011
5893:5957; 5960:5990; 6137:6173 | -0.030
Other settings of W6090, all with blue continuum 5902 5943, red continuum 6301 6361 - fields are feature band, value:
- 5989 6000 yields 0.00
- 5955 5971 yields 0.00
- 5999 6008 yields 0.00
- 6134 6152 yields 0.01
